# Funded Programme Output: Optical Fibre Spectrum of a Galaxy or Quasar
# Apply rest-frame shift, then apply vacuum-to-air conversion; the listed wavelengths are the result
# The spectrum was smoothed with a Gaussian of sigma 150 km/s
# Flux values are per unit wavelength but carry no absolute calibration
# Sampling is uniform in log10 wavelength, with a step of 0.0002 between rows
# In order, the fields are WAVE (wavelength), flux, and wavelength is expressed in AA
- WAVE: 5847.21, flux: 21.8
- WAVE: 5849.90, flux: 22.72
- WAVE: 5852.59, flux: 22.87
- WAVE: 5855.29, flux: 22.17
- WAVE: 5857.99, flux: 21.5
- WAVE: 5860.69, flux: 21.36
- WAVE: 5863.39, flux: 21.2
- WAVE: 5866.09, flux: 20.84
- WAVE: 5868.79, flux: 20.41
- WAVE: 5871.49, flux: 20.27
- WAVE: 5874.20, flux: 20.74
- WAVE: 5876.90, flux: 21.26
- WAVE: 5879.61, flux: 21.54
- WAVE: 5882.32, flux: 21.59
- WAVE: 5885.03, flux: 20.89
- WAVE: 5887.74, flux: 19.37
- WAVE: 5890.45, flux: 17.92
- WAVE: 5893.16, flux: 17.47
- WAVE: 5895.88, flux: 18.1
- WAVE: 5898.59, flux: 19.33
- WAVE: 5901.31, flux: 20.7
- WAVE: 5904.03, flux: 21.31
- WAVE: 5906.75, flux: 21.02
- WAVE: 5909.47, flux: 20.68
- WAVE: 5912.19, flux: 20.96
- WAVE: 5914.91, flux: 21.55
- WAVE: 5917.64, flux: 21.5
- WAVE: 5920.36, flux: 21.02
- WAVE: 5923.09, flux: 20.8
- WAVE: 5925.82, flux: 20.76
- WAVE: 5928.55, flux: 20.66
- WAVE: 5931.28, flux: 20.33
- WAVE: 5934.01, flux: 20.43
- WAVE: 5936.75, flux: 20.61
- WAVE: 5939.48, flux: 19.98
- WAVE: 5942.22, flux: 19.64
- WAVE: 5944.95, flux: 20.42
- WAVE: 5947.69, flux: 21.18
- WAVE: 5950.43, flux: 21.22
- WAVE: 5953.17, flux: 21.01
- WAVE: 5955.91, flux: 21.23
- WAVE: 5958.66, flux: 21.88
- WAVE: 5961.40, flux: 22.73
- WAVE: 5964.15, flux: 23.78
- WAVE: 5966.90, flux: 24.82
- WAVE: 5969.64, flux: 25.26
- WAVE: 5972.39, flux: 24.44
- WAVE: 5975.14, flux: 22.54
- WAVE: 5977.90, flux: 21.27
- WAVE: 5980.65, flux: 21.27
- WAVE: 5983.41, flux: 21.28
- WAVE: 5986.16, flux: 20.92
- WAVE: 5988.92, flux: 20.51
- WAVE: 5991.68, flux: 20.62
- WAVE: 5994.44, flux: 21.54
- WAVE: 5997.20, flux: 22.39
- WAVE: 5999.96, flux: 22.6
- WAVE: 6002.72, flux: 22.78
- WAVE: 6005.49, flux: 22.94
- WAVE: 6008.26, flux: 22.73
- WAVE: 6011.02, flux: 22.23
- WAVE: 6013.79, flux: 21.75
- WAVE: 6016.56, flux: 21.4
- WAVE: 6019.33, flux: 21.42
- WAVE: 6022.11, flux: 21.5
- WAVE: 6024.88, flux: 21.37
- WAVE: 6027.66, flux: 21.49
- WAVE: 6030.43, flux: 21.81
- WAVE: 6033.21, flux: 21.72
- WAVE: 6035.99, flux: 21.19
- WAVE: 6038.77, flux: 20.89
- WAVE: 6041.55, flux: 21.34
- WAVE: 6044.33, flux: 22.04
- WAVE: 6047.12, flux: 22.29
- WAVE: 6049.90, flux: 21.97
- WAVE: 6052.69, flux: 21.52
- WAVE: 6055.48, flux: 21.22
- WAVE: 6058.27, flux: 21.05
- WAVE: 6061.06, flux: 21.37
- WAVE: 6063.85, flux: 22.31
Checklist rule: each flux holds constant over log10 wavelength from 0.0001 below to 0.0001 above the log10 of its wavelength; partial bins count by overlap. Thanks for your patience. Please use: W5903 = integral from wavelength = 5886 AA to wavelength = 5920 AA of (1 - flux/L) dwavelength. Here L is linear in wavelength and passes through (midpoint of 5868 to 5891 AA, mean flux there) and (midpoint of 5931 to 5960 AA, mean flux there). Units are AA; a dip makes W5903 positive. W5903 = 0.94 AA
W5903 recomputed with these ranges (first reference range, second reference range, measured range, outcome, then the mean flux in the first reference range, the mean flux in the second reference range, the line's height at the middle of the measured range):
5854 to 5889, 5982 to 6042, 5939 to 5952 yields 0.50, 21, 21.7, 21.4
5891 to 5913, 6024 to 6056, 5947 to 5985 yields -3.28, 19.8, 21.6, 20.7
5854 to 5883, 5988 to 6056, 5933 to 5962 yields 0.76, 21.2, 21.7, 21.5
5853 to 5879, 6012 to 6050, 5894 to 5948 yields 2.00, 21.2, 21.6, 21.3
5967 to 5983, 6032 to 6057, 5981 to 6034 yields 1.42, 23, 21.6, 22.3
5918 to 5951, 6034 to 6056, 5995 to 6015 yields -1.16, 20.6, 21.6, 21.2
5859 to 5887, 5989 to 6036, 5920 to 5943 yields 0.94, 21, 21.8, 21.3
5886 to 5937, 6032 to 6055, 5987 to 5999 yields -0.12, 20.2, 21.6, 21.1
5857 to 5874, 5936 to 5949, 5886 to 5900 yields 1.49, 20.9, 20.4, 20.7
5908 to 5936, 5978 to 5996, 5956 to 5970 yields -1.58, 20.9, 21.1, 21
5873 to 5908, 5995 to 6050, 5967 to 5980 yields -1.34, 20.1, 21.9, 21.2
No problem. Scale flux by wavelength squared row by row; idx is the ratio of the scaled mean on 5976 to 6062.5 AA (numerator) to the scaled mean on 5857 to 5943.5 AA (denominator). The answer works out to 1.1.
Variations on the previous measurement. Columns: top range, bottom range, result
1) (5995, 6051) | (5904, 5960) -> 1.08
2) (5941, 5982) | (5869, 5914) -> 1.12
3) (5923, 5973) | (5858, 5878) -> 1.06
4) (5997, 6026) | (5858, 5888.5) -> 1.11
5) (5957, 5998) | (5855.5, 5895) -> 1.13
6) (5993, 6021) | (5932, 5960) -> 1.09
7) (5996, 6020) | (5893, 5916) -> 1.14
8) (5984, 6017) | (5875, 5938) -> 1.10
